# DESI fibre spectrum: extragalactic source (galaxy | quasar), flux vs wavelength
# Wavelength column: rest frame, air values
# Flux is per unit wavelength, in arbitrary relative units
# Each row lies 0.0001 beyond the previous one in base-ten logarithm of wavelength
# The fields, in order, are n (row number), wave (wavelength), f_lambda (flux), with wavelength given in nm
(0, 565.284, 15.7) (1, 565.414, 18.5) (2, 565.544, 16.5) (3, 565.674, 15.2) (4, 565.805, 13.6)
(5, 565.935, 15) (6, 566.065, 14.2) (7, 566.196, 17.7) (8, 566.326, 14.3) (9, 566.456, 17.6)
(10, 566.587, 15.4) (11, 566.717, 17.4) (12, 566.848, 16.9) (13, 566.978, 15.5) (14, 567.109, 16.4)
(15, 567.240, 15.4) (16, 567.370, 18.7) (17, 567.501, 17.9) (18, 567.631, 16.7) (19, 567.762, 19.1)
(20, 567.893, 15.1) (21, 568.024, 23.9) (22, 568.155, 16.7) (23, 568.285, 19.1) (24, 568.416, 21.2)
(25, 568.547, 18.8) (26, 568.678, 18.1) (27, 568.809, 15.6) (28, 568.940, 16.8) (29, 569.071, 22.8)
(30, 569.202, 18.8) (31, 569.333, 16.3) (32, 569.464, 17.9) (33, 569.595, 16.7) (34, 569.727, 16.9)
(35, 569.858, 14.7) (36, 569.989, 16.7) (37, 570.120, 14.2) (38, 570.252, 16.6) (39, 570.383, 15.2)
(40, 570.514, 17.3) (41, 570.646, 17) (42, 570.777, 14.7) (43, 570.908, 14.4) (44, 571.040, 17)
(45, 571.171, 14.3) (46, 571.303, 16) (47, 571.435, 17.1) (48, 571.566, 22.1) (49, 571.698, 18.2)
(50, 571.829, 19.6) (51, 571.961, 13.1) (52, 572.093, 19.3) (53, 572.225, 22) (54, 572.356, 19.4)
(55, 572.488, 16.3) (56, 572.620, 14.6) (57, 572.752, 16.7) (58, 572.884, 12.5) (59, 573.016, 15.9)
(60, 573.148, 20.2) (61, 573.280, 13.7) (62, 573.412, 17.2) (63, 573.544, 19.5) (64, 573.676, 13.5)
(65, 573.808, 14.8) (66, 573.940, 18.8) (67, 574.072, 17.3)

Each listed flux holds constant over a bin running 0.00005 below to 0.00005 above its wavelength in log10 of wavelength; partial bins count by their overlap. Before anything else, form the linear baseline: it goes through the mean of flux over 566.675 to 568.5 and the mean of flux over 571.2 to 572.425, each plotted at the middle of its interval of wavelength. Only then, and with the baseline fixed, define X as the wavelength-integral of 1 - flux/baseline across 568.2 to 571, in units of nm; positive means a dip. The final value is 0.15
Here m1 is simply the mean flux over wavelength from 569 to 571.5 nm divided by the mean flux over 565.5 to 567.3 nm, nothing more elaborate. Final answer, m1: 1.05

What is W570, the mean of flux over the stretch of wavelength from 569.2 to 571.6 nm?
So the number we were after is 16.4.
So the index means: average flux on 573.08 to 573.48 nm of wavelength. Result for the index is 17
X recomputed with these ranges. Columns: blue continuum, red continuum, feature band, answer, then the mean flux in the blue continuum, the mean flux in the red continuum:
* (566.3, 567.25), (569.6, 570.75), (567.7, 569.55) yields -0.279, 16.2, 16.1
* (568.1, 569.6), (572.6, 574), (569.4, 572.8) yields 0.070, 18.3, 16.2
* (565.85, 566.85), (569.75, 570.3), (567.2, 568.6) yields -0.235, 16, 15.6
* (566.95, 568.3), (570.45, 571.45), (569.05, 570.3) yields -0.027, 17.7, 15.9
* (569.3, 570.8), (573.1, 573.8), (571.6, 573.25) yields -0.087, 16.2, 16.6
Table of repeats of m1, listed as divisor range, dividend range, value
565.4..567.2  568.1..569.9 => 1.13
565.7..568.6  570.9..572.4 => 1.04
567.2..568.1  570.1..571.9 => 0.92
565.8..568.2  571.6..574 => 1.01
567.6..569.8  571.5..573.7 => 0.95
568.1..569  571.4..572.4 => 1.05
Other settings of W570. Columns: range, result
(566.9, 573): 17.2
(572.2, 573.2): 17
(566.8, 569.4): 18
